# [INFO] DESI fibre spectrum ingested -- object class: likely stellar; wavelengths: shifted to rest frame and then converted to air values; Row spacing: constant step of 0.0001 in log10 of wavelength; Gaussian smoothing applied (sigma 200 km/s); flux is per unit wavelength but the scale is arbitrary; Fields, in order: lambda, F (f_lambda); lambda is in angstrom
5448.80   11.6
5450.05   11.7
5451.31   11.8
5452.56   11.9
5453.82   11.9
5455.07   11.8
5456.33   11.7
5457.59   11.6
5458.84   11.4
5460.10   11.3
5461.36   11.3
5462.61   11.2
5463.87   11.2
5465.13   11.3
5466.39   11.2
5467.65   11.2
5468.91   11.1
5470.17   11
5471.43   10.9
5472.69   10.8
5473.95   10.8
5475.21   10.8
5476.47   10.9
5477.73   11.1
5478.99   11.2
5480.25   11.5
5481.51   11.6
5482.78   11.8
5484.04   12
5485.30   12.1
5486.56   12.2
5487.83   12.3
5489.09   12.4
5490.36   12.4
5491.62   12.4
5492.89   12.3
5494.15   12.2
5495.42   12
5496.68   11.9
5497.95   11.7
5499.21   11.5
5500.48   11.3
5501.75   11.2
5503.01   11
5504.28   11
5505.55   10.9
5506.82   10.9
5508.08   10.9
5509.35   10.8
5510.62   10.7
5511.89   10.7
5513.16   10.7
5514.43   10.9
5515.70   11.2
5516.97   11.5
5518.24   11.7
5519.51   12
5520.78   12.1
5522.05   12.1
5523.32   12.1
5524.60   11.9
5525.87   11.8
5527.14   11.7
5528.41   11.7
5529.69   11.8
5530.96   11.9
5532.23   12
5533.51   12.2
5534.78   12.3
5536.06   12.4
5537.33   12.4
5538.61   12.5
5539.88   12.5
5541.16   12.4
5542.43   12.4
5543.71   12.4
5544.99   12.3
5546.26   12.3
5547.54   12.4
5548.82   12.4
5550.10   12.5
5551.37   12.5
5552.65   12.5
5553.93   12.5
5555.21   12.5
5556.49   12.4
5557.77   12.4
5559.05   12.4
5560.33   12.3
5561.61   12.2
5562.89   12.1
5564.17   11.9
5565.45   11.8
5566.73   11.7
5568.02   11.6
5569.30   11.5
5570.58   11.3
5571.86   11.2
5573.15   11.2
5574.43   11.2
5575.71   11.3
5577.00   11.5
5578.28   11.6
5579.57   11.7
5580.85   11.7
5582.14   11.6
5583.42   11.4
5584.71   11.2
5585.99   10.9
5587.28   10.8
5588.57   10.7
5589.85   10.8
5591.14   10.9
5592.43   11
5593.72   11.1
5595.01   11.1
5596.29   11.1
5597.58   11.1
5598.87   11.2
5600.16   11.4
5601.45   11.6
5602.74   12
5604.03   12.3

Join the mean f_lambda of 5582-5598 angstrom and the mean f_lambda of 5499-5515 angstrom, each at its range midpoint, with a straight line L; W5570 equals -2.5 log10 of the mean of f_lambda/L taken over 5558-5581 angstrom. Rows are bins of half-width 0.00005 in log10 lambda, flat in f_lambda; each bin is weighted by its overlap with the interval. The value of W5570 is -0.065 mag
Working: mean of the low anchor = 10.9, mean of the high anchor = 11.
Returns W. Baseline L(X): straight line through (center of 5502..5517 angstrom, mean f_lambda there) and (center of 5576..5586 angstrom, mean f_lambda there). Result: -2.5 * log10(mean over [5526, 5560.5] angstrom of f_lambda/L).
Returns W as -0.10 mag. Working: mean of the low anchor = 10.9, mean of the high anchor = 11.5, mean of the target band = 12.3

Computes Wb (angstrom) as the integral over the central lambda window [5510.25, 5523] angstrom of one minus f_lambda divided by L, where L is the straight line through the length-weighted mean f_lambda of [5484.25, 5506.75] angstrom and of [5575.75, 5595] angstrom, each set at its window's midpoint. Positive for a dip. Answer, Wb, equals 0.3 angstrom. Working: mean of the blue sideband 11.8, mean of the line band 11.4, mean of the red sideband 11.2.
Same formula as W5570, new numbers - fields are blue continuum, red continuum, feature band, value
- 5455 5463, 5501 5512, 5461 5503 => -0.033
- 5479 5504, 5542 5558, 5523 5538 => 0.020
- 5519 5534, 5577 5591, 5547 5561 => -0.075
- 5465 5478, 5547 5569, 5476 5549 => -0.018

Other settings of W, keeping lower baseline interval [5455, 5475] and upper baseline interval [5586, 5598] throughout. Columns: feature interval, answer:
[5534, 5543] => -0.13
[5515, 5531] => -0.07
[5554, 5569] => -0.10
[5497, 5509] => 0.00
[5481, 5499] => -0.09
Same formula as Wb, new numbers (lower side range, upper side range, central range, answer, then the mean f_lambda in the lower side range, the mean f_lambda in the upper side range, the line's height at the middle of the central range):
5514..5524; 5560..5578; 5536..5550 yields -0.9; 11.7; 11.6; 11.7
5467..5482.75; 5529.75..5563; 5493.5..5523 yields 0.8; 11.1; 12.3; 11.7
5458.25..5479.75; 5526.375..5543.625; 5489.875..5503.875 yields -0.3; 11.1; 12.2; 11.6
